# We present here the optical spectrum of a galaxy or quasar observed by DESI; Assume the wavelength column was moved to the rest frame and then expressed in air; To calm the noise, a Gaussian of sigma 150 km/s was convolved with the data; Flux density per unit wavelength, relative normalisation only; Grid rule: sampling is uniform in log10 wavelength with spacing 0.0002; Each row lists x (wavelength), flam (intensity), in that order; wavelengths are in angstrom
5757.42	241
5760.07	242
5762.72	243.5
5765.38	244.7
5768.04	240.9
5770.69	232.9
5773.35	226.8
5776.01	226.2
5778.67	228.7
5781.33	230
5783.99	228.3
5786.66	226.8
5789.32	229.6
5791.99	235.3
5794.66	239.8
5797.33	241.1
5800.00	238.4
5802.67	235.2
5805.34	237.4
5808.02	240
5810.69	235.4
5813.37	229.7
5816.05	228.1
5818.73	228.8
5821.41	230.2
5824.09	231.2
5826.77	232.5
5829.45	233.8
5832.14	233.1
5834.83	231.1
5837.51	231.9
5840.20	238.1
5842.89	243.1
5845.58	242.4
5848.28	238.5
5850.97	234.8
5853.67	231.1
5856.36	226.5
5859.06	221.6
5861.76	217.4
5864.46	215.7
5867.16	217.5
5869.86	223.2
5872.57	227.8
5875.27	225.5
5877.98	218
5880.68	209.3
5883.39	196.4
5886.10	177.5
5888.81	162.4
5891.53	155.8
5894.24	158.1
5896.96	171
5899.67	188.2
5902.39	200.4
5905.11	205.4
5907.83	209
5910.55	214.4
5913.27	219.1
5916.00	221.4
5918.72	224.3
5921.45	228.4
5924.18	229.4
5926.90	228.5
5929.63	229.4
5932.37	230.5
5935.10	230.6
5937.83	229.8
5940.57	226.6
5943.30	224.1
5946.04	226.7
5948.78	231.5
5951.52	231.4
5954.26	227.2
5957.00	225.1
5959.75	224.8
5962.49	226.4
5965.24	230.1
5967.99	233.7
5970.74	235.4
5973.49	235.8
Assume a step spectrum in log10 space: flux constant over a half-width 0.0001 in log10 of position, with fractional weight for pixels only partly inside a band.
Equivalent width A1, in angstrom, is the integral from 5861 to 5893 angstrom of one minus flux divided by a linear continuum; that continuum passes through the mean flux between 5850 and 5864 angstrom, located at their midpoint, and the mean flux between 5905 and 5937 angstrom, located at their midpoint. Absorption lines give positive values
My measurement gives 3.0 angstrom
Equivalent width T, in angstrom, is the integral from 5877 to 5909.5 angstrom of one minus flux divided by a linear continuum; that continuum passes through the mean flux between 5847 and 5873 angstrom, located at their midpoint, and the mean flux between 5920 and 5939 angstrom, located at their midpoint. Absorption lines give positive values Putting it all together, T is 5.69 angstrom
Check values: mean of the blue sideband 225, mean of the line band 188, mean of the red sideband 229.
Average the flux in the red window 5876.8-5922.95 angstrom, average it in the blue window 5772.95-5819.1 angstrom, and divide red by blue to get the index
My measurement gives 0.85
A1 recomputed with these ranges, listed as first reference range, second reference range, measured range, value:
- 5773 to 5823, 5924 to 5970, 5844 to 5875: 0.5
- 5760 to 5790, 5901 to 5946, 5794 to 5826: -0.5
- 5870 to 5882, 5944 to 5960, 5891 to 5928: 3.2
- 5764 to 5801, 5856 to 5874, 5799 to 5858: -2.0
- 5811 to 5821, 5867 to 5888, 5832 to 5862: -1.8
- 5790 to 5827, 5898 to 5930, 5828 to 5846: -0.5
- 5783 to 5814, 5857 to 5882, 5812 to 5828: 0.0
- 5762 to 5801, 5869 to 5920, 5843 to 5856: -1.4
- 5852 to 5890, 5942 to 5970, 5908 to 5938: -0.4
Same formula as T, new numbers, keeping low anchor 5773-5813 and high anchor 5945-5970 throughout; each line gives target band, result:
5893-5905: 2.5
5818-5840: 0.0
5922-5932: 0.0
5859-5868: 0.5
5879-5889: 1.8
